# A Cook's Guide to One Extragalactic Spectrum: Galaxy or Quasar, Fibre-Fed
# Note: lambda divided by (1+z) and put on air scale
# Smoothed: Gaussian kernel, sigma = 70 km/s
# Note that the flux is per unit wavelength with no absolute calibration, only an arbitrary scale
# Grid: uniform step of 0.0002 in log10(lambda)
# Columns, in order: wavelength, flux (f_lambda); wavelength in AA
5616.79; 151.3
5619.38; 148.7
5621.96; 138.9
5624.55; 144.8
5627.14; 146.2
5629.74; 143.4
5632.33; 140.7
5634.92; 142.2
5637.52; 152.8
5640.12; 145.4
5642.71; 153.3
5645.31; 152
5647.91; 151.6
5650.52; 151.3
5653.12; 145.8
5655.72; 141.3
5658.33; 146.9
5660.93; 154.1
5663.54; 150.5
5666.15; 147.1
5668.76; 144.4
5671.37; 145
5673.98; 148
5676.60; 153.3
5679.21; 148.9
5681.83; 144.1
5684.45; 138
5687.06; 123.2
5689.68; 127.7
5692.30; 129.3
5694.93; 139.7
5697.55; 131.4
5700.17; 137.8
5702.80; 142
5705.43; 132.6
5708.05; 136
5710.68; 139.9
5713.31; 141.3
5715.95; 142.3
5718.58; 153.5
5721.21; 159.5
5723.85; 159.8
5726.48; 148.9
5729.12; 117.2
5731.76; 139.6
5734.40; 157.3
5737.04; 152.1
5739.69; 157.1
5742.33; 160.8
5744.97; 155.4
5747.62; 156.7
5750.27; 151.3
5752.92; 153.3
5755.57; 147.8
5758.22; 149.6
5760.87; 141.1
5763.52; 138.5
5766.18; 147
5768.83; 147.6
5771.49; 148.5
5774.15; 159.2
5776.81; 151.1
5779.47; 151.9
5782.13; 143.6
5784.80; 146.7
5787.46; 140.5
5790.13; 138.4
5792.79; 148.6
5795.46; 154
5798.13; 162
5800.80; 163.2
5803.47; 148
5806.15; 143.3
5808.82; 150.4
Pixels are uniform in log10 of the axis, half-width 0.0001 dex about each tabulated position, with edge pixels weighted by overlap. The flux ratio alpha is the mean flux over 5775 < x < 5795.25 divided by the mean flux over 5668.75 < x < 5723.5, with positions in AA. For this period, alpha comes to 1.04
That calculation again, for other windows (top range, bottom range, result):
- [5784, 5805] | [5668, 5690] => 1.06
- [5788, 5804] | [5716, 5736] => 1.03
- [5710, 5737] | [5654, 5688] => 1.01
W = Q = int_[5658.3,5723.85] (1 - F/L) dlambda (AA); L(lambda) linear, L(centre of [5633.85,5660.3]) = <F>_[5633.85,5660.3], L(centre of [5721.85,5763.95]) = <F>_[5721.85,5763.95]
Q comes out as 2.8 AA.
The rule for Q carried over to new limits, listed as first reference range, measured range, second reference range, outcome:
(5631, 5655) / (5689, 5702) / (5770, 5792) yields 1.24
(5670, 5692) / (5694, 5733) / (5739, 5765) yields 1.04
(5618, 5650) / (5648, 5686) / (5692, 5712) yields -1.41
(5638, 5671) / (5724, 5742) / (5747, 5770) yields 0.11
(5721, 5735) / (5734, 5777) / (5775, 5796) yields -1.52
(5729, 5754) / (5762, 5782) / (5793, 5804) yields 0.72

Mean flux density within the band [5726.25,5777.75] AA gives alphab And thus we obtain 149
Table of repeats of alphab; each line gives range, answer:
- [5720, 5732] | 145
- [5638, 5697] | 145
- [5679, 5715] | 136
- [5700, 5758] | 148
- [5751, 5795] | 147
